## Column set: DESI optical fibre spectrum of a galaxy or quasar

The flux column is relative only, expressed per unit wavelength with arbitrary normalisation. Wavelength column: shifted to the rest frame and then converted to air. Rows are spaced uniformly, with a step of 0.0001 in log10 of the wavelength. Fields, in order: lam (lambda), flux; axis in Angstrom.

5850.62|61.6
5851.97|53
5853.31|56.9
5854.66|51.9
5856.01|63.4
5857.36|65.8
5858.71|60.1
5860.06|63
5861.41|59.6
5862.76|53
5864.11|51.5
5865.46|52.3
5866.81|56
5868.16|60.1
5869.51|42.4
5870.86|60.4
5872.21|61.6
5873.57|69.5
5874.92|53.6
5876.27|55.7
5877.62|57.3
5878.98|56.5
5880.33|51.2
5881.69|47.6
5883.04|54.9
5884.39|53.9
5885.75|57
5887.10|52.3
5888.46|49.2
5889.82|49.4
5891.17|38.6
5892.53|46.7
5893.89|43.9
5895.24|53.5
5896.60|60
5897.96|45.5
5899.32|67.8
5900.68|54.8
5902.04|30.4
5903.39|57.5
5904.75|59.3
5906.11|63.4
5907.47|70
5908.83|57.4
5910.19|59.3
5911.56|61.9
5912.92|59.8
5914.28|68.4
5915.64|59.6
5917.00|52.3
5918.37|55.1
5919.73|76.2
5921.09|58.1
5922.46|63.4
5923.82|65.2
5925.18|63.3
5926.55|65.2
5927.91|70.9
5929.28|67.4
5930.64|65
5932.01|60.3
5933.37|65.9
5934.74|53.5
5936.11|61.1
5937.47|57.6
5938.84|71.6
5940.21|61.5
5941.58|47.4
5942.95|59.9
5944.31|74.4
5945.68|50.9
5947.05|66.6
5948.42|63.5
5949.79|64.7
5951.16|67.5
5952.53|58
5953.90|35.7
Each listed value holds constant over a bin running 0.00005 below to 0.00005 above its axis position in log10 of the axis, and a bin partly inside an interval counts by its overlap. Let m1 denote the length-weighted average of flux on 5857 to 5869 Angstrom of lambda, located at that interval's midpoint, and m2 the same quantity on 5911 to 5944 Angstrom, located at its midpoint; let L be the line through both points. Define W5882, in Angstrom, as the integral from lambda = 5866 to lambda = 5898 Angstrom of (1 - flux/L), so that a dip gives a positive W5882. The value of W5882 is 3.0 Angstrom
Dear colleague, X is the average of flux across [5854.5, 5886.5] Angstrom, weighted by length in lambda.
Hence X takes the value 56.7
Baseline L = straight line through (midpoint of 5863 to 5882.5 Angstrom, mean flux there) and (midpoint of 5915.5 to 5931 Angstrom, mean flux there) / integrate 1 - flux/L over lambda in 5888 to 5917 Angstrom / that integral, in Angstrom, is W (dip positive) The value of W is 2.5 Angstrom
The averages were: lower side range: 55.4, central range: 55.1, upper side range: 63.6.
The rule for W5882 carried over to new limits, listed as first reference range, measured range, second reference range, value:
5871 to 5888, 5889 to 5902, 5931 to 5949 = 1.65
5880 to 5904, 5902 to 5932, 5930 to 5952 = -2.91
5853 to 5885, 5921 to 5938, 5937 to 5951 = -0.57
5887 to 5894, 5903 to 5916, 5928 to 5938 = -2.04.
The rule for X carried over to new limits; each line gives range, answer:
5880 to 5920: 55.1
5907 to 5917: 61.5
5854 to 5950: 58.1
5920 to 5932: 65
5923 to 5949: 62.7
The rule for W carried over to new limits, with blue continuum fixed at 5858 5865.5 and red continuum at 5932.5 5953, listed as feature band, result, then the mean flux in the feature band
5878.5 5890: 1.1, 52.5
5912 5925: -0.4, 62.1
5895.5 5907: 0.8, 55.1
